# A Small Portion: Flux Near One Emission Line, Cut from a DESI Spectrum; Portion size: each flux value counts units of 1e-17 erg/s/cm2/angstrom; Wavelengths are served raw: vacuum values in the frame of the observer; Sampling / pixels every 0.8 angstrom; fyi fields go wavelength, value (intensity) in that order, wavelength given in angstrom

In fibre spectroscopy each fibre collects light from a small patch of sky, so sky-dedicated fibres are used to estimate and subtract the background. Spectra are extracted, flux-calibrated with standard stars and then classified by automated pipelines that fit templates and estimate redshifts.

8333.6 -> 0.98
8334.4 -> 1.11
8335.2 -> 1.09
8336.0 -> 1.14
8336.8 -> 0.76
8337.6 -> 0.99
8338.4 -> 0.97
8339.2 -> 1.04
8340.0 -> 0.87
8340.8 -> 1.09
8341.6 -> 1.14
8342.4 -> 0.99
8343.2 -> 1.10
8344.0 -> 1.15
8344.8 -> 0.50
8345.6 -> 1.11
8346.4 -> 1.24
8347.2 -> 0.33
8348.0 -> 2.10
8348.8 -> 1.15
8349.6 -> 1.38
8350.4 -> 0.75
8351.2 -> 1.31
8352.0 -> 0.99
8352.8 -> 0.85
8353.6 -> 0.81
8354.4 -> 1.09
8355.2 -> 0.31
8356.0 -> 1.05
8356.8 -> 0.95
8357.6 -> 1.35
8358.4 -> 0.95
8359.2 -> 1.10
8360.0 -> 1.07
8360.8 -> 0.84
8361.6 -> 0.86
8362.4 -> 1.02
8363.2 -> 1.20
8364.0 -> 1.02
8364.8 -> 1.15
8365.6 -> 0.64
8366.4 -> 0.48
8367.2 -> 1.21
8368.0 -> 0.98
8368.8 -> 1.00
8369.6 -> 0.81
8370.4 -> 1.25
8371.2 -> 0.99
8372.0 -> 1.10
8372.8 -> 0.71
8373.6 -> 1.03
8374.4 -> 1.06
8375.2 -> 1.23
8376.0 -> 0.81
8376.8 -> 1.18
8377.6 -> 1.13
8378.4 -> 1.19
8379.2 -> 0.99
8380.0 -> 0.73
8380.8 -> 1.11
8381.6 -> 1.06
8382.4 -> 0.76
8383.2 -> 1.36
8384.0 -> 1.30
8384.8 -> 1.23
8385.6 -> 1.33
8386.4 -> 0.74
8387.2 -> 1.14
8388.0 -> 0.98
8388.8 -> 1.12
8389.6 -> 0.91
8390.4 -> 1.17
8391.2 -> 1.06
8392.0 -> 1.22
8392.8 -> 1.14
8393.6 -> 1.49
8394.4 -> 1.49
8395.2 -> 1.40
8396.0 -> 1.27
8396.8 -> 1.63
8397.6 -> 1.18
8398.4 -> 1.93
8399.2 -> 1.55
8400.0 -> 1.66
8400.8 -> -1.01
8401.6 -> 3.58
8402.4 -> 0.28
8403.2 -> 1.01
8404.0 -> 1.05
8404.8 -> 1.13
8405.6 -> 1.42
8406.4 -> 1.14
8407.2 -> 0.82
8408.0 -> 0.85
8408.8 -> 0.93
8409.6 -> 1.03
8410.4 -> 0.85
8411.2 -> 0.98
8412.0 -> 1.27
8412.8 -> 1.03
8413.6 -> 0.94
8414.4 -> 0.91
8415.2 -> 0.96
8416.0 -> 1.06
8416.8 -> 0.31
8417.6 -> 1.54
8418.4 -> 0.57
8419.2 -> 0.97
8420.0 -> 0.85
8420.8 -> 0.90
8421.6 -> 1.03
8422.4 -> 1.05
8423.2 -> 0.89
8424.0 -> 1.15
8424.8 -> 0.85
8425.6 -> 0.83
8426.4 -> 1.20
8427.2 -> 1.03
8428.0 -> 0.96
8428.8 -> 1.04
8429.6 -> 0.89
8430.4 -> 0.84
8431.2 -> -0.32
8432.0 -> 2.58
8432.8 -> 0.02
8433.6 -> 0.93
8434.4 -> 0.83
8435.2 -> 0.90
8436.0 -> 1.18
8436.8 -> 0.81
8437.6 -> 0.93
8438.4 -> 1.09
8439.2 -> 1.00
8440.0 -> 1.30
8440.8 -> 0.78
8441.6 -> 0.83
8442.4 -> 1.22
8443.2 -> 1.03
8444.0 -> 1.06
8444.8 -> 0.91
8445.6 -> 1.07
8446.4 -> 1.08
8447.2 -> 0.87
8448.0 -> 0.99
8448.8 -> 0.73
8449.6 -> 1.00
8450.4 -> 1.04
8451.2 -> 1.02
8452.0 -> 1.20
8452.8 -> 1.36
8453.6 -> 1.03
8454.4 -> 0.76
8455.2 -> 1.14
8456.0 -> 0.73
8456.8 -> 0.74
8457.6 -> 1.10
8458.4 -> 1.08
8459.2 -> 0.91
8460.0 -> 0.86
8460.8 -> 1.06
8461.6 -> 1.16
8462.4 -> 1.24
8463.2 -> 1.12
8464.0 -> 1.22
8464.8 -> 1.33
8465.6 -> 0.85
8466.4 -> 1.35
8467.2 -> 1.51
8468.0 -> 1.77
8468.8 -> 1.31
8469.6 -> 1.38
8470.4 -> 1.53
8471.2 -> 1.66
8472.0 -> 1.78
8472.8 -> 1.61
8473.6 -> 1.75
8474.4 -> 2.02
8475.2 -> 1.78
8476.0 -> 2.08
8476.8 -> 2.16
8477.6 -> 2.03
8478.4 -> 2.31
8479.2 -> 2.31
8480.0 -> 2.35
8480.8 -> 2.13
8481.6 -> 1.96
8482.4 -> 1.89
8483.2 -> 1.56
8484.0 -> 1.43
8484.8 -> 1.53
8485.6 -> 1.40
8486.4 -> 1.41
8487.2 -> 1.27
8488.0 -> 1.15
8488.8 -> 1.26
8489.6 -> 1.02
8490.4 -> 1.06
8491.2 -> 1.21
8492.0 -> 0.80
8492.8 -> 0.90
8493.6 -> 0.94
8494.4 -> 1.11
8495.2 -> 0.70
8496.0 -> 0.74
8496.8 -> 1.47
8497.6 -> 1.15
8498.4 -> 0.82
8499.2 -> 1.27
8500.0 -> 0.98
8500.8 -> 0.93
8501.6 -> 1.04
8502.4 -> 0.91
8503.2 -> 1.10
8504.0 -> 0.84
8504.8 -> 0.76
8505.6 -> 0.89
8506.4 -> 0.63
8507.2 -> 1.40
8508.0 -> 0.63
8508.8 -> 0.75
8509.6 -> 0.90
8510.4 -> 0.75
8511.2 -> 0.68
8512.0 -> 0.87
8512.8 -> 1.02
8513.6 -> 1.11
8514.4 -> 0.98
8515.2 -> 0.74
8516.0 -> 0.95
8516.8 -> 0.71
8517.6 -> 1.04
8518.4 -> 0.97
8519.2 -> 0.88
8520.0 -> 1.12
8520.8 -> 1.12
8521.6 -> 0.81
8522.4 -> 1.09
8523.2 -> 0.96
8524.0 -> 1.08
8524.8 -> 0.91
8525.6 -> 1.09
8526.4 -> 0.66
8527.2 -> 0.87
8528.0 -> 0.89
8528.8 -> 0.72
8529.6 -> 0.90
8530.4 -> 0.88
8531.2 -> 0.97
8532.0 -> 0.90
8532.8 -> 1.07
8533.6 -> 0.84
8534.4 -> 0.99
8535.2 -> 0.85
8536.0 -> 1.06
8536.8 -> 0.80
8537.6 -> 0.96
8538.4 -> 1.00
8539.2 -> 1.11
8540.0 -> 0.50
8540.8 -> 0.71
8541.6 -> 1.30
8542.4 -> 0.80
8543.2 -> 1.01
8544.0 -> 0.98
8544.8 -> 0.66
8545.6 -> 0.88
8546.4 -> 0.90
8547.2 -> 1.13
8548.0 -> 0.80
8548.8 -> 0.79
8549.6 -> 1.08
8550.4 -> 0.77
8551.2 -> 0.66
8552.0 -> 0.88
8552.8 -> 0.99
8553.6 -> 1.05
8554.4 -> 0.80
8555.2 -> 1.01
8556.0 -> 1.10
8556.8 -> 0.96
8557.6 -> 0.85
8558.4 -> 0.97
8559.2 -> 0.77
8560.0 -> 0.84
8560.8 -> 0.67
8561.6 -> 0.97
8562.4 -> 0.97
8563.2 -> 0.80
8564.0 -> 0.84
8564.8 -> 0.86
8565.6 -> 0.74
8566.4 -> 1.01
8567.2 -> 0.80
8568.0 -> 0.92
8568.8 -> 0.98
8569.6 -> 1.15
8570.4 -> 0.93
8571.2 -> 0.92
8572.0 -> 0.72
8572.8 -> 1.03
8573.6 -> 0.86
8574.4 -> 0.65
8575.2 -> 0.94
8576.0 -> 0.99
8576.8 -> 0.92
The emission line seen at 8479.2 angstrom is [O III]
